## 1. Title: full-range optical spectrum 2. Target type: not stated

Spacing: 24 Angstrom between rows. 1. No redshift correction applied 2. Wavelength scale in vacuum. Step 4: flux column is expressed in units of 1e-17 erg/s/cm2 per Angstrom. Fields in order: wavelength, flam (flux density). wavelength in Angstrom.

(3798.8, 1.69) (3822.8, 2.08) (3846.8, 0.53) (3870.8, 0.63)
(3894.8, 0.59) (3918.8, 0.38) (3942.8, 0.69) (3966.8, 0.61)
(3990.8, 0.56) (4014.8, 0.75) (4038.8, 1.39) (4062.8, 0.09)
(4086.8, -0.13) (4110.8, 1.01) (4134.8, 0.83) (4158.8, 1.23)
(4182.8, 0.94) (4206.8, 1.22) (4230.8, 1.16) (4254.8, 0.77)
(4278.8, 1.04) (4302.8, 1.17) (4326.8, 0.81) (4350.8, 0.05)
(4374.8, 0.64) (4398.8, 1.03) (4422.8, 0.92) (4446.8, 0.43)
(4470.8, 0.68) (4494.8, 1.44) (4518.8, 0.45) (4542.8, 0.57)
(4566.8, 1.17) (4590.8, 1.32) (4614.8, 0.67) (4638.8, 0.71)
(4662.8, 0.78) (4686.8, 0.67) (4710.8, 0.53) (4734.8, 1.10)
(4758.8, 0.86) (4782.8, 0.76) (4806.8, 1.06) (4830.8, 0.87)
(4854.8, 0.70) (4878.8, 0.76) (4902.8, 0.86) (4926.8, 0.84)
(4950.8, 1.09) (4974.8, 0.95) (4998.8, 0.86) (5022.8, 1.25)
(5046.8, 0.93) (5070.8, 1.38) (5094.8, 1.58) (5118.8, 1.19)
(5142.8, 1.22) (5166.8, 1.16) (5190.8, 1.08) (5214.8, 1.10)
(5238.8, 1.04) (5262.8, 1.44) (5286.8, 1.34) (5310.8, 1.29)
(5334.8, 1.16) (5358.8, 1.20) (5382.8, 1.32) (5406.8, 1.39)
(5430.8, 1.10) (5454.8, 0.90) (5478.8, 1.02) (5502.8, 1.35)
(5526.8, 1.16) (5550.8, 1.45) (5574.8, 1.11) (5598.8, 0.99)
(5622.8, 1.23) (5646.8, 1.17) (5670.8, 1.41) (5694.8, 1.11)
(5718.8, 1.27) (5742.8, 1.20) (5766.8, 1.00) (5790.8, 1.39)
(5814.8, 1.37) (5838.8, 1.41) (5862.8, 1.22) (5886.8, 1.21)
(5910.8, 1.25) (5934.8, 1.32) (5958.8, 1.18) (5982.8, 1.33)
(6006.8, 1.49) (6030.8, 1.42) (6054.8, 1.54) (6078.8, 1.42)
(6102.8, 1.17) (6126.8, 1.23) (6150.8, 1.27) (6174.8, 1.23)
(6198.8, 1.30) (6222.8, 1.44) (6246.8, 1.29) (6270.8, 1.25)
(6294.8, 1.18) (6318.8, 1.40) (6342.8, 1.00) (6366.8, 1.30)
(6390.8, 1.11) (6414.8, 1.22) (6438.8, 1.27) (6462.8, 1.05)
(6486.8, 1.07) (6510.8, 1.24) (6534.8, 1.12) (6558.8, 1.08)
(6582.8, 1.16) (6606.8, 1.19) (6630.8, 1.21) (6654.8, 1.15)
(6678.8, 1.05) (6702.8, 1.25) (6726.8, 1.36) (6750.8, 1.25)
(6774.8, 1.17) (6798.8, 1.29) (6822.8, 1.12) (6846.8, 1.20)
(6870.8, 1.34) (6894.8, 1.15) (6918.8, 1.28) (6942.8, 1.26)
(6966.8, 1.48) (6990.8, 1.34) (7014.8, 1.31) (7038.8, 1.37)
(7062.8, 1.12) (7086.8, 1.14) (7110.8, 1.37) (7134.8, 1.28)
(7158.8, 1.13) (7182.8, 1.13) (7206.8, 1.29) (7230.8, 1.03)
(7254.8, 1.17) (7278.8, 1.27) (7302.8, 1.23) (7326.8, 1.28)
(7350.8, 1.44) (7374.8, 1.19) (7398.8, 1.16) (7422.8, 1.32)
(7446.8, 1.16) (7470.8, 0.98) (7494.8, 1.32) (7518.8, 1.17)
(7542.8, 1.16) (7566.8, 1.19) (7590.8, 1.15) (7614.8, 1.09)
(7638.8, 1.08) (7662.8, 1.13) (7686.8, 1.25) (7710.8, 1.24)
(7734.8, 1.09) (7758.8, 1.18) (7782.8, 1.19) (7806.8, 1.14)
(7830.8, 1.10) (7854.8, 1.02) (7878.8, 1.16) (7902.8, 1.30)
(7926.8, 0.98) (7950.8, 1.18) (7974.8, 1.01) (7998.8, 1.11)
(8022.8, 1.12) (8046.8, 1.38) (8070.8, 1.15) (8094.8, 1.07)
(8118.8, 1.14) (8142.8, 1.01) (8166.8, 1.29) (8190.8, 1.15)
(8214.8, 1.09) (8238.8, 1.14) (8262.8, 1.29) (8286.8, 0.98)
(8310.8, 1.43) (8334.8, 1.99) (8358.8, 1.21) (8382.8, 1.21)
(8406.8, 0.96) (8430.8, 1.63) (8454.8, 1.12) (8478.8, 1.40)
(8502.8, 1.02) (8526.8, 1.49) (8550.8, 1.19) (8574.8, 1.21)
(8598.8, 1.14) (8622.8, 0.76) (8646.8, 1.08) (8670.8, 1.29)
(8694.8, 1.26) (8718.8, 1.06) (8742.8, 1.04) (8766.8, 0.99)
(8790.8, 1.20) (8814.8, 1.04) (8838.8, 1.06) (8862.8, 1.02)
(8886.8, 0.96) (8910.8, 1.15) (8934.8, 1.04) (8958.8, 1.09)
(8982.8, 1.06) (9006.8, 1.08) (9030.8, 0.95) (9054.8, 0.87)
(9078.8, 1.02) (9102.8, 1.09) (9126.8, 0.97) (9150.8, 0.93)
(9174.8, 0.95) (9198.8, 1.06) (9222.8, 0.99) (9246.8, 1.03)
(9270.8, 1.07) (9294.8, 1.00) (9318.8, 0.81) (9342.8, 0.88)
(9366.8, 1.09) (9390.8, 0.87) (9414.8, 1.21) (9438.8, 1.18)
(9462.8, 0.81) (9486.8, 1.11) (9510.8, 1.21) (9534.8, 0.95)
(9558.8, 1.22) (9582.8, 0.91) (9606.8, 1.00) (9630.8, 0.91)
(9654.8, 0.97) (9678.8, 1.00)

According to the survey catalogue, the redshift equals 0.27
